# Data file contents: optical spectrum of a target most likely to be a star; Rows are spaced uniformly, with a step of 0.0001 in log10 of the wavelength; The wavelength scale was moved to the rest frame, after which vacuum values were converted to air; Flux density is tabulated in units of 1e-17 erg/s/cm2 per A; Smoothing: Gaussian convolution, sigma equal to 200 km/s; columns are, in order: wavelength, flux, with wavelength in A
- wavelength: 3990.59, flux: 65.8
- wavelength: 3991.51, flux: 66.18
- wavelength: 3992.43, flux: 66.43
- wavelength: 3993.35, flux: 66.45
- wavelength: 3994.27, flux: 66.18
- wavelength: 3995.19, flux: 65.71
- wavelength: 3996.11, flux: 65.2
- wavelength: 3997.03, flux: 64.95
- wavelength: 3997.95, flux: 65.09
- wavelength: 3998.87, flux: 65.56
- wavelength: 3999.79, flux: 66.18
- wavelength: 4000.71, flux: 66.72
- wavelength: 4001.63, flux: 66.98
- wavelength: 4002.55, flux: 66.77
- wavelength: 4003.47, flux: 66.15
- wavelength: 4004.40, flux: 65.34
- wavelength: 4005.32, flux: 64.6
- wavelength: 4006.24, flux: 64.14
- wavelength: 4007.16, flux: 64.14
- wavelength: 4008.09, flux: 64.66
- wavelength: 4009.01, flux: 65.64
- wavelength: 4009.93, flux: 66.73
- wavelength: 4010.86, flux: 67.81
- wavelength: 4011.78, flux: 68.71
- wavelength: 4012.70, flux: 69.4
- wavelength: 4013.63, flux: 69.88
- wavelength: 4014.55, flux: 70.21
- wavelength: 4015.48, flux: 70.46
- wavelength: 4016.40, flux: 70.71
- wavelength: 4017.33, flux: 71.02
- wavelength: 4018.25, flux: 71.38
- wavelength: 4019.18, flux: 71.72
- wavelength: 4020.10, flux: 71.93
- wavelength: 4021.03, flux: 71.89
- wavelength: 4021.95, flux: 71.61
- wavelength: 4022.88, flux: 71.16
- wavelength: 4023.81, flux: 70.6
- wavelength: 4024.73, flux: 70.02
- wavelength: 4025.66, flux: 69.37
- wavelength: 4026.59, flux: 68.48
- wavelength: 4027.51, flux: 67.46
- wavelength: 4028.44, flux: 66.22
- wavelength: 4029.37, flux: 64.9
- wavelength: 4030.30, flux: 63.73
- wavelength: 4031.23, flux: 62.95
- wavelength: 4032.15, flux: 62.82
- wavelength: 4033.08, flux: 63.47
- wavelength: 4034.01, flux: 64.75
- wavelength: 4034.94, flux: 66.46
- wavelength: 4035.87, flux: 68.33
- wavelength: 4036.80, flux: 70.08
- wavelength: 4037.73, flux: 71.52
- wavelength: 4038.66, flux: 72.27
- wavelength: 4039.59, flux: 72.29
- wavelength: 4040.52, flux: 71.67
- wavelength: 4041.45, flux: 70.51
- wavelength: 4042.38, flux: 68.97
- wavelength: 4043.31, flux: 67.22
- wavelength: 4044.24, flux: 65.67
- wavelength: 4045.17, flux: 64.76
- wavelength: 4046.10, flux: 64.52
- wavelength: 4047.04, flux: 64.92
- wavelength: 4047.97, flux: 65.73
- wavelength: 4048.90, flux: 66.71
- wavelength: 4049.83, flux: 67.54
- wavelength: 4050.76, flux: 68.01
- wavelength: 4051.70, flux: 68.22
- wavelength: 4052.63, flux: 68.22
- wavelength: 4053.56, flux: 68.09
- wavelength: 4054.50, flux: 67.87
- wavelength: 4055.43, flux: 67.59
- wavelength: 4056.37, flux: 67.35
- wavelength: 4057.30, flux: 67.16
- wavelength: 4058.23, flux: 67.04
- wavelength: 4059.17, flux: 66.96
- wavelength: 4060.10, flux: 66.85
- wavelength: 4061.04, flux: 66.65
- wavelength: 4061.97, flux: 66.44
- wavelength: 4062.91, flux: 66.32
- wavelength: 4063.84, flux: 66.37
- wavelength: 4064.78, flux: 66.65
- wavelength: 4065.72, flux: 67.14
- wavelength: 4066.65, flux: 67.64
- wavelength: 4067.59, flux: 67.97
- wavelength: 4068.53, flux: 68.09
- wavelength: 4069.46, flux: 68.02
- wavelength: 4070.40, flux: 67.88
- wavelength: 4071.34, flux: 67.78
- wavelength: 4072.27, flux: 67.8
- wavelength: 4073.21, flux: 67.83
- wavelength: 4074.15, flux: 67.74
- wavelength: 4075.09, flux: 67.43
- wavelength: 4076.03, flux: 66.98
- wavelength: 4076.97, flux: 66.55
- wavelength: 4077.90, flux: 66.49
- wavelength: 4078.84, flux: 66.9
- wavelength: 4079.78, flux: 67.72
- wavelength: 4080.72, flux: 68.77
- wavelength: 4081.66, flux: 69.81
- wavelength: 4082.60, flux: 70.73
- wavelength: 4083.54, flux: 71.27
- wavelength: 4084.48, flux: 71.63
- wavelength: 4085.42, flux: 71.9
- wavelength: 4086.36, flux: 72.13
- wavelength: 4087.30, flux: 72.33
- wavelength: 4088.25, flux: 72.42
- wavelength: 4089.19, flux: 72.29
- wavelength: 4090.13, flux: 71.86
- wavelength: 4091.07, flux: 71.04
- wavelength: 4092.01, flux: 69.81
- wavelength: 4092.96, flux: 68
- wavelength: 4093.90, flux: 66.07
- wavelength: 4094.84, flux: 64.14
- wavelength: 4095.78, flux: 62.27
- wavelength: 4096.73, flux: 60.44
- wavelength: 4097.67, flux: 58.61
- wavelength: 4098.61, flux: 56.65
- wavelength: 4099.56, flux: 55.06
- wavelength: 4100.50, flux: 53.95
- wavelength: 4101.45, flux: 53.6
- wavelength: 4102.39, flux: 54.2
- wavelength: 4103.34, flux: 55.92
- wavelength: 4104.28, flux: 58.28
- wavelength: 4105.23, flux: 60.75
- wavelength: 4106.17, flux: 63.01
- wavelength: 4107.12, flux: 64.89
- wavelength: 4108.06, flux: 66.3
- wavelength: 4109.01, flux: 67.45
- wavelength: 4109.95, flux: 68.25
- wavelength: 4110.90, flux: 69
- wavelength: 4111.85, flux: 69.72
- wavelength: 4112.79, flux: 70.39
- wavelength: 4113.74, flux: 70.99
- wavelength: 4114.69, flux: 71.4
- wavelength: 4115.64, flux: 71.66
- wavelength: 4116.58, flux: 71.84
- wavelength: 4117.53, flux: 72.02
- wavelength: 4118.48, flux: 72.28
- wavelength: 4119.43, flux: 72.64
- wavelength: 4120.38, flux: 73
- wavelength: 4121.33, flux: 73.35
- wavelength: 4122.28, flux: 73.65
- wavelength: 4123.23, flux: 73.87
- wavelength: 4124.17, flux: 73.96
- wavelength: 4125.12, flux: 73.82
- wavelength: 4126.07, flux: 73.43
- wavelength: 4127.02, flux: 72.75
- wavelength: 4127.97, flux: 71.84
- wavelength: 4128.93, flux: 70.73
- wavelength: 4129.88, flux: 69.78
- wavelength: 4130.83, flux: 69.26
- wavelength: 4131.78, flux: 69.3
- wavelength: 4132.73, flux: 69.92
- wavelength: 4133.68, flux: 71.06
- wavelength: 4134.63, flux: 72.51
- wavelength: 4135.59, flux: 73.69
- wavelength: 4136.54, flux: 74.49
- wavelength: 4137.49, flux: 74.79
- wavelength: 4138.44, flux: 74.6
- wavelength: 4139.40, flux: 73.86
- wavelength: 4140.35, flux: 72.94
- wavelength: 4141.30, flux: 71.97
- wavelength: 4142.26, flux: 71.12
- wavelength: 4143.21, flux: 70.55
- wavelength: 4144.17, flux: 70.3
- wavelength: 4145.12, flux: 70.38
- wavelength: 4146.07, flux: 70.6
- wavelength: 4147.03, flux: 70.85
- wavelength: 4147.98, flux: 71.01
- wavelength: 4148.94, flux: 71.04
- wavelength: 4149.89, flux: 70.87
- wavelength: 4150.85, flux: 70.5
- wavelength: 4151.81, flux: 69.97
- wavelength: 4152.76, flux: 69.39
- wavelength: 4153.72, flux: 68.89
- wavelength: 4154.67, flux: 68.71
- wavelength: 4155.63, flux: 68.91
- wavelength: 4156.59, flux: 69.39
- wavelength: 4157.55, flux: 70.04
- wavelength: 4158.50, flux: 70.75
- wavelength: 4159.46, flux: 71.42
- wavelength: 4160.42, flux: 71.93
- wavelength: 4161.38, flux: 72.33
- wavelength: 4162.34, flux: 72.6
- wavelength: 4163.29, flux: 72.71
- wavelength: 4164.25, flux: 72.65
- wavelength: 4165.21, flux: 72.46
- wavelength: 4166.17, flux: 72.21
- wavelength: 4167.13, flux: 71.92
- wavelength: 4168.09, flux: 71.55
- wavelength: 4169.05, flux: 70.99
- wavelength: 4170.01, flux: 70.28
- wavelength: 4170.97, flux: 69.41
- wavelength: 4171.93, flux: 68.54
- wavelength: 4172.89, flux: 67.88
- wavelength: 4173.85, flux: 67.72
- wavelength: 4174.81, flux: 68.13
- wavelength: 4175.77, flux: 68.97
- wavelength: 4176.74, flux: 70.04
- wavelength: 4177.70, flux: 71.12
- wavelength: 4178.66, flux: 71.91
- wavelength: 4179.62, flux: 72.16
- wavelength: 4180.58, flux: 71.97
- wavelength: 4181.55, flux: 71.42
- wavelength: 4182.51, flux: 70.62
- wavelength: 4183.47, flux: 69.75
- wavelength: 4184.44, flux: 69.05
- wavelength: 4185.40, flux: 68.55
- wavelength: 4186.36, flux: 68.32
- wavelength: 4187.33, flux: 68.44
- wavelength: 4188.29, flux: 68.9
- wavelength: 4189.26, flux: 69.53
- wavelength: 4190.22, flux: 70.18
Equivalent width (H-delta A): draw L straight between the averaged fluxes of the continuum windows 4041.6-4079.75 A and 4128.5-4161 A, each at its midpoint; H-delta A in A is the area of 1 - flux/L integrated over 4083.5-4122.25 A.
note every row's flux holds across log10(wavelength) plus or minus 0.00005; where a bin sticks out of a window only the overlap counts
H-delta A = 1.4 A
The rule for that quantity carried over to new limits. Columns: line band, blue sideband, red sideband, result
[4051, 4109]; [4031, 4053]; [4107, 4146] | 2.6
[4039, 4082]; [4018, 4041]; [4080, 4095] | 1.3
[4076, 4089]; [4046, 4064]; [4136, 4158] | -0.3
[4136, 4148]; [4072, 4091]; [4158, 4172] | -0.2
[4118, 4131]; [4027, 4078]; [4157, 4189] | -0.6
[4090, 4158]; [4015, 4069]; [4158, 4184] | 1.1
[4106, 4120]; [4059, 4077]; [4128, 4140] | 0.2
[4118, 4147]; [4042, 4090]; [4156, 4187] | -1.1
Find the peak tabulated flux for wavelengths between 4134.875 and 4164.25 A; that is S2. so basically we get 74.79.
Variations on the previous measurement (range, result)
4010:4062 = 72.29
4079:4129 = 73.96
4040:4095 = 72.42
